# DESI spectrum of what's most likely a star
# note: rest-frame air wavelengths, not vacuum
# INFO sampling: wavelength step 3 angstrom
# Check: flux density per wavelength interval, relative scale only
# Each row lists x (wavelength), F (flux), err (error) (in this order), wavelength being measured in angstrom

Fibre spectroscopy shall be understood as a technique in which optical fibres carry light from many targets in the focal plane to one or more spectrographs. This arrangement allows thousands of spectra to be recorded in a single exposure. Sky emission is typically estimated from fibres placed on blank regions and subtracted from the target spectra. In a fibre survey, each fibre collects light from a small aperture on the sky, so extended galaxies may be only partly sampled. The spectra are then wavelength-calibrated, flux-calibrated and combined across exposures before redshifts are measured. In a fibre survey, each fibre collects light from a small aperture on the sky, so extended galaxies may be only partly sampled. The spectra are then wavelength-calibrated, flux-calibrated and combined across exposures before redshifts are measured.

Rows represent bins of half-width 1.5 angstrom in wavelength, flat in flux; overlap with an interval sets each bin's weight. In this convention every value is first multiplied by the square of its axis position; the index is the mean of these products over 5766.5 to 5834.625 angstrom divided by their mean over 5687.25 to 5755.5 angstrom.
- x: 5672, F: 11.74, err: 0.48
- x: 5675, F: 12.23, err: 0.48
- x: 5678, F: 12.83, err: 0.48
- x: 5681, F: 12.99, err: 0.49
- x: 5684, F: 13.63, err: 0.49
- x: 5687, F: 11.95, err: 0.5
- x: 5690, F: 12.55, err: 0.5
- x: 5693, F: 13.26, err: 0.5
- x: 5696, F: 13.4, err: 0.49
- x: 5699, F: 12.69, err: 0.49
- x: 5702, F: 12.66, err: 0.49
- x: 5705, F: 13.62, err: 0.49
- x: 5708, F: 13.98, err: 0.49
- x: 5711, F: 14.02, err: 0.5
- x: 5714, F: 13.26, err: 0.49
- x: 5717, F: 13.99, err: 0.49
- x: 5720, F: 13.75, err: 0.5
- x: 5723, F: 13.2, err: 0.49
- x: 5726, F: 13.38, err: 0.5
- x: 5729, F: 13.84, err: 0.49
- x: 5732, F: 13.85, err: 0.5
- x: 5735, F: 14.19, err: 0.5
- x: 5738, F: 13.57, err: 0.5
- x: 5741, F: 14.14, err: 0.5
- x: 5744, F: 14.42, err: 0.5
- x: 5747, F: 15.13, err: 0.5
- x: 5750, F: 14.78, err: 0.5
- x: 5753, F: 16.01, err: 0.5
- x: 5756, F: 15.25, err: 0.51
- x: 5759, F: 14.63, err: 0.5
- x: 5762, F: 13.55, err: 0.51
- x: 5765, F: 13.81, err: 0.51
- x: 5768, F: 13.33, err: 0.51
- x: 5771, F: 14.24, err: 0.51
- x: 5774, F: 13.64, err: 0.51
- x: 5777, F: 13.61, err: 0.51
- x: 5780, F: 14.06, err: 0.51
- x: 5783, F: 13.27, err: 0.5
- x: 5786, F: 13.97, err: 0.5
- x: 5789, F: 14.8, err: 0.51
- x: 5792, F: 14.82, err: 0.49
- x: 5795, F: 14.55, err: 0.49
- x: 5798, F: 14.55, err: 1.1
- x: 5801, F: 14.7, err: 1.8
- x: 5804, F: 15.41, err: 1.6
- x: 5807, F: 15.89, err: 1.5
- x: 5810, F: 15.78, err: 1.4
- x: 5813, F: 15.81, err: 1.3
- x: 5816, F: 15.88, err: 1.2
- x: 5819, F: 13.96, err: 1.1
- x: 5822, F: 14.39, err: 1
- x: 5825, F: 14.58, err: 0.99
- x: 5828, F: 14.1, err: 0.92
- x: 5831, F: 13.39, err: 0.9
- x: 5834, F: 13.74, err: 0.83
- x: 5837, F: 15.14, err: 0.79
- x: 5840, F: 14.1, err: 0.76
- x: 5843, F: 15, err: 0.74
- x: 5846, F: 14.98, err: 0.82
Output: 1.08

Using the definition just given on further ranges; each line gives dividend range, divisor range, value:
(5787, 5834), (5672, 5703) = 1.21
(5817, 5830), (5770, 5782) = 1.05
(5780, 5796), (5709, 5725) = 1.07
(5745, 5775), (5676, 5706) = 1.14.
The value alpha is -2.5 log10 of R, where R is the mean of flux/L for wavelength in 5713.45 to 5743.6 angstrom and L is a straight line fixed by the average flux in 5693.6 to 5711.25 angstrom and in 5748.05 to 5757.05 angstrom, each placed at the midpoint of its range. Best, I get 0.05 mag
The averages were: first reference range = 13.3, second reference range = 15.3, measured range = 13.8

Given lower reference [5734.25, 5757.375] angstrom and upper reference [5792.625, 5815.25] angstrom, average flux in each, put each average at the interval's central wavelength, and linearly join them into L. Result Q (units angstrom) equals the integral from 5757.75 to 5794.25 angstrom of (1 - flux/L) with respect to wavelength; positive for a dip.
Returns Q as 2.4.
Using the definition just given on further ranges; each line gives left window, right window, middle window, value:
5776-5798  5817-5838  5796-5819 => -1.81 angstrom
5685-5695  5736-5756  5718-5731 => 0.33 angstrom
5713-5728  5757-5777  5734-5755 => -1.40 angstrom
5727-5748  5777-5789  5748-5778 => -0.70 angstrom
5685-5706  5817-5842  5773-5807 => -1.37 angstrom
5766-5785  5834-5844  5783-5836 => -1.94 angstrom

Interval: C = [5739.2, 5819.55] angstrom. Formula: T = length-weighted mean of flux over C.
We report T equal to 14.6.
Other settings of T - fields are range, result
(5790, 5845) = 14.8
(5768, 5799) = 14.1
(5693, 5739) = 13.6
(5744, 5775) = 14.4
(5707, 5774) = 14.1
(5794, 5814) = 15.2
